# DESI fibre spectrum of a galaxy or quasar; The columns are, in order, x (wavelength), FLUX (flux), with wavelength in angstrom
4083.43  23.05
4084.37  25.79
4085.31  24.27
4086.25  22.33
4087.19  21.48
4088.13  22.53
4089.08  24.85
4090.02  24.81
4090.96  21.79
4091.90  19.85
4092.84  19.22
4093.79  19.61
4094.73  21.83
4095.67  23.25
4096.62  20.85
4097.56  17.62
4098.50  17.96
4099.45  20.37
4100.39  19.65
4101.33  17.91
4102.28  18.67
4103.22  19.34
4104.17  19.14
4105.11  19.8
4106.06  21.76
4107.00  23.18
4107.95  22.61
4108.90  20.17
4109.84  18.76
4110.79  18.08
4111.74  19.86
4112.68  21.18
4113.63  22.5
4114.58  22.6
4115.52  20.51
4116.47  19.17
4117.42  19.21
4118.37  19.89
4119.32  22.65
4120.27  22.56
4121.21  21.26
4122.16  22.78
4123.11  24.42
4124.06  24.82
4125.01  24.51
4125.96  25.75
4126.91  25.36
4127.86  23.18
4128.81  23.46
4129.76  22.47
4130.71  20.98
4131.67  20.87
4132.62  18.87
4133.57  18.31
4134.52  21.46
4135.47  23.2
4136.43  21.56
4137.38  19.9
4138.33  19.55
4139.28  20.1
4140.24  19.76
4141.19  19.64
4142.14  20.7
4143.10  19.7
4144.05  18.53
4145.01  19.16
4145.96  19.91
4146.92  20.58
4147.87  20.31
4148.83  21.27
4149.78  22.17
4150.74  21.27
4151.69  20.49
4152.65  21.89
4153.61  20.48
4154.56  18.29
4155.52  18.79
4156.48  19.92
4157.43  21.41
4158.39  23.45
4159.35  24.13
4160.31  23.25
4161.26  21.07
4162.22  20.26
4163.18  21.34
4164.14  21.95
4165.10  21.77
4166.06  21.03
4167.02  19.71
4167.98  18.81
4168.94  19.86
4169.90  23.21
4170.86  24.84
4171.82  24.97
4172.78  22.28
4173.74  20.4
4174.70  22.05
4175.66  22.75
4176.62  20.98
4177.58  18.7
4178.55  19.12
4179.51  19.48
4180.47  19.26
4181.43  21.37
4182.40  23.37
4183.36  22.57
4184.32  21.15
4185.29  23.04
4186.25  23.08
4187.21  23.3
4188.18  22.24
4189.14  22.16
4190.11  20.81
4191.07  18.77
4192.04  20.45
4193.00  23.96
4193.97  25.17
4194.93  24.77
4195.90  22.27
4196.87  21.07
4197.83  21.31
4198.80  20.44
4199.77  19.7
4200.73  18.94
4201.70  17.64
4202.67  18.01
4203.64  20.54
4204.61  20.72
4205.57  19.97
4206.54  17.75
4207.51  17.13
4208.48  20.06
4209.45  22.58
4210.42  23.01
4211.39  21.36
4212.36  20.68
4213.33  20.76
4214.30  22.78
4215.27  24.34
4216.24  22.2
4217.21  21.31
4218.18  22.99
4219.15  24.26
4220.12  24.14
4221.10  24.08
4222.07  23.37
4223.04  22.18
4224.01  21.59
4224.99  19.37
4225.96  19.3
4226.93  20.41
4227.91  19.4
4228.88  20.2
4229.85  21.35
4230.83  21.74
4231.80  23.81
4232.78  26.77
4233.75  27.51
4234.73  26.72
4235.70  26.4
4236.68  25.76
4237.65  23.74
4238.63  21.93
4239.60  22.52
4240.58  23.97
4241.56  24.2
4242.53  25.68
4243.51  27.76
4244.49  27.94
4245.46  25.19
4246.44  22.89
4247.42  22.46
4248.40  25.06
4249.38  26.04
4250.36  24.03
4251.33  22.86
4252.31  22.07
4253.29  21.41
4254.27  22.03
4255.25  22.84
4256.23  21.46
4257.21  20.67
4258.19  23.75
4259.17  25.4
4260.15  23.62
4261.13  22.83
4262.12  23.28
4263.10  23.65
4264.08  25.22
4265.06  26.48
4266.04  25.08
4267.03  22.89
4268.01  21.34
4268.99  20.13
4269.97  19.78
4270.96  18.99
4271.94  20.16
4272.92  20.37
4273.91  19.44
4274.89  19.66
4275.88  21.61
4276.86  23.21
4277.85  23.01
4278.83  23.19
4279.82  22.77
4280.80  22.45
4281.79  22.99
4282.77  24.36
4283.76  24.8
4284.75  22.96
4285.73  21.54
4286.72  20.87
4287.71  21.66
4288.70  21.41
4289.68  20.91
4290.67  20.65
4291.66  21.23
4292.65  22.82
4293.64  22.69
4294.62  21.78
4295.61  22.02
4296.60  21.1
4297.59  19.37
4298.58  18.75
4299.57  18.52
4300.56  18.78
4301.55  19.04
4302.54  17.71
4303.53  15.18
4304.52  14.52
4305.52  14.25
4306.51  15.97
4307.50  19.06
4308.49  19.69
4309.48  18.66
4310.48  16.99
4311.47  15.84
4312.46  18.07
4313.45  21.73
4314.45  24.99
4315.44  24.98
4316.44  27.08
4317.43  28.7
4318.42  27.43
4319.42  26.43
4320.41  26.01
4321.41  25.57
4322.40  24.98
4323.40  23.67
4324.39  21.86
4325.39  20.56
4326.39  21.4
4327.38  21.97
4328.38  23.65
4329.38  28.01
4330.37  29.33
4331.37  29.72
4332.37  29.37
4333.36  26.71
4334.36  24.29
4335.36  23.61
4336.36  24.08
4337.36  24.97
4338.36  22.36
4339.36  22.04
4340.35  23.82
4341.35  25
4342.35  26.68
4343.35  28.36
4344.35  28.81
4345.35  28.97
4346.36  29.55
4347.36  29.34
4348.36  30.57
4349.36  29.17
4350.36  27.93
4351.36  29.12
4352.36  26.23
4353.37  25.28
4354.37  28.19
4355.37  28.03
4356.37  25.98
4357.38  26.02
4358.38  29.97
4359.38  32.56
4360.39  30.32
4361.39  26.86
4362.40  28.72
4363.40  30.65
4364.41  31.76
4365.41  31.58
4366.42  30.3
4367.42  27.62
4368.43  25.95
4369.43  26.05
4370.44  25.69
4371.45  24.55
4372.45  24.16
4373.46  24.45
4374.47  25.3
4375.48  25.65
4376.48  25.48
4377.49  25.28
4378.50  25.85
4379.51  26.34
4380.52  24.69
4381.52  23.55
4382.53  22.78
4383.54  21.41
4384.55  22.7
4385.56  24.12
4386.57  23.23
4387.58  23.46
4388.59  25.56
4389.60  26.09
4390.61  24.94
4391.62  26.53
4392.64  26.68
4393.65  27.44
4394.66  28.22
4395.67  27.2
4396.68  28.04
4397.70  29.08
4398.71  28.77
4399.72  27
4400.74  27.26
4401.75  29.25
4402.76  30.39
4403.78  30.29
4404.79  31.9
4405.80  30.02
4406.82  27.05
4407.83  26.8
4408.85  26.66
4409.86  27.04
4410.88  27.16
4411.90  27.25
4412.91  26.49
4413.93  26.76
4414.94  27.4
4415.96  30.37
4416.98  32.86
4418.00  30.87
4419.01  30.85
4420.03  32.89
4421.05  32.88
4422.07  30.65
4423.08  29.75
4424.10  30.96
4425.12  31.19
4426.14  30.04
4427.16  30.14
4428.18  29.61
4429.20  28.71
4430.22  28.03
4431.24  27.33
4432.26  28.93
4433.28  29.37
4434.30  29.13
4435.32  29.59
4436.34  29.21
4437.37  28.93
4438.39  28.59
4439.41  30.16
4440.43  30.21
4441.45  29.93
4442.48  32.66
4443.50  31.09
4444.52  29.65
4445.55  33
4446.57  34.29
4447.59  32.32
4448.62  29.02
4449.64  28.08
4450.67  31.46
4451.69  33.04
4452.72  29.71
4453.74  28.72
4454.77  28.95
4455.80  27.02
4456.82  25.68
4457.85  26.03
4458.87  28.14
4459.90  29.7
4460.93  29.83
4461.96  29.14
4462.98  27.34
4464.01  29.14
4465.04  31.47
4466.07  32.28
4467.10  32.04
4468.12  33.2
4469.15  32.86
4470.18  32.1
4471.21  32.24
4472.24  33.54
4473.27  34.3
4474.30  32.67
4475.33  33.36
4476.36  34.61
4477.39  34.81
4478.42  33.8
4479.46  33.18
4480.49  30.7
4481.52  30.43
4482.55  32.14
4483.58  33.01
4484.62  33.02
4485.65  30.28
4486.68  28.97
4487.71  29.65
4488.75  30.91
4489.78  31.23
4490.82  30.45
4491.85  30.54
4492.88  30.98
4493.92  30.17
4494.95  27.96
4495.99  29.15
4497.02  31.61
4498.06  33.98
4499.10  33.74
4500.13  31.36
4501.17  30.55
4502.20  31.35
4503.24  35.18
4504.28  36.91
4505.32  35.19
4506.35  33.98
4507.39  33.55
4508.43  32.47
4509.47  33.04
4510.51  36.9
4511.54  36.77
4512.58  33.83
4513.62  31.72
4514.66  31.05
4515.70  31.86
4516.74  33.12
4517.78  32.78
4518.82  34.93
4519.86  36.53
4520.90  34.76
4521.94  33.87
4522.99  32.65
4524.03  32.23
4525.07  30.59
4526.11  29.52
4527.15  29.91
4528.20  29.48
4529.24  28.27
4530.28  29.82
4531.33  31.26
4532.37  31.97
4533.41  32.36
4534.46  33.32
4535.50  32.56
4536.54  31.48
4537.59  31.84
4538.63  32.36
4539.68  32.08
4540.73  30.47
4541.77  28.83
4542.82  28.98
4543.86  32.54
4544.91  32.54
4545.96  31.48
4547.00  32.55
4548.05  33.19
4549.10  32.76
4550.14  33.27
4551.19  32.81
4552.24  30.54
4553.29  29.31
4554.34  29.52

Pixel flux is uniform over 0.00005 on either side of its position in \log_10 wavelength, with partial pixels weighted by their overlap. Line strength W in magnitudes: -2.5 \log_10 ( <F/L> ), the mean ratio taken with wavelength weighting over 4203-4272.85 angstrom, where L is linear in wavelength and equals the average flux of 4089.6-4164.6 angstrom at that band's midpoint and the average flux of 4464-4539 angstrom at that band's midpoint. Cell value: 0.074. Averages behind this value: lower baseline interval 21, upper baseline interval 32.3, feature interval 22.7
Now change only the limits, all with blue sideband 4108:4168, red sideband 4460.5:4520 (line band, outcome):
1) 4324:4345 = 0.09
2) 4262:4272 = 0.12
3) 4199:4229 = 0.13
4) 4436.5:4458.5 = 0.04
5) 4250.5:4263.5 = 0.10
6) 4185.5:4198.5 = 0.03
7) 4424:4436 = 0.04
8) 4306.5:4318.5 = 0.23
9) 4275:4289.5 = 0.14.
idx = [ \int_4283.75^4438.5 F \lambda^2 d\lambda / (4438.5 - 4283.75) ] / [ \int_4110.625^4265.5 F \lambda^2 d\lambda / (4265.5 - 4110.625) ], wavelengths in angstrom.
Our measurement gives 1.3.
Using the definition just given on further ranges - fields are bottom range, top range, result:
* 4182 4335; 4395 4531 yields 1.52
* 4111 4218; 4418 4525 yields 1.70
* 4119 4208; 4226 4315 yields 1.08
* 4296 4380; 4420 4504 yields 1.31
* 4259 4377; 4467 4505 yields 1.44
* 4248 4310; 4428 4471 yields 1.51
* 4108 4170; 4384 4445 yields 1.54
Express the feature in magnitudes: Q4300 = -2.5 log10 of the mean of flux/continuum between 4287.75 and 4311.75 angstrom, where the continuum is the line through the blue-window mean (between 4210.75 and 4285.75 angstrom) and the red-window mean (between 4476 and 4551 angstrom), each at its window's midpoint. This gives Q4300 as 0.28 mag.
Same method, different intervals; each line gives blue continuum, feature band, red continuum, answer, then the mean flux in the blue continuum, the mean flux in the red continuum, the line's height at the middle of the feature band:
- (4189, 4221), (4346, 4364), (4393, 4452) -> -0.063 mag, 21.3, 29.5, 27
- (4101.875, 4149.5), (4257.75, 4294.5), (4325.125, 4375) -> 0.122 mag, 21.1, 26.9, 25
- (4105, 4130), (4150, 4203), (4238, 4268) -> 0.070 mag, 22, 23.8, 22.8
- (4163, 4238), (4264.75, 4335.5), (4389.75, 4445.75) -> 0.144 mag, 21.8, 29.1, 25.1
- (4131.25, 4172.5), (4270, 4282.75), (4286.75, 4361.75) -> 0.073 mag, 20.9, 23.8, 23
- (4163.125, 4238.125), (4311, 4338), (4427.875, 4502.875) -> 0.057 mag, 21.8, 30.7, 26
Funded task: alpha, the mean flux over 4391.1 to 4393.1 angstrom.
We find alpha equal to 26.5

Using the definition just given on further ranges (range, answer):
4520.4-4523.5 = 33.7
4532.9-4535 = 32.8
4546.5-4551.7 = 32.9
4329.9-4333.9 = 28.7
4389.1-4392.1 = 25.9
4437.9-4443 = 30.3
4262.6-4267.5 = 24.7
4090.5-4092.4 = 20.8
